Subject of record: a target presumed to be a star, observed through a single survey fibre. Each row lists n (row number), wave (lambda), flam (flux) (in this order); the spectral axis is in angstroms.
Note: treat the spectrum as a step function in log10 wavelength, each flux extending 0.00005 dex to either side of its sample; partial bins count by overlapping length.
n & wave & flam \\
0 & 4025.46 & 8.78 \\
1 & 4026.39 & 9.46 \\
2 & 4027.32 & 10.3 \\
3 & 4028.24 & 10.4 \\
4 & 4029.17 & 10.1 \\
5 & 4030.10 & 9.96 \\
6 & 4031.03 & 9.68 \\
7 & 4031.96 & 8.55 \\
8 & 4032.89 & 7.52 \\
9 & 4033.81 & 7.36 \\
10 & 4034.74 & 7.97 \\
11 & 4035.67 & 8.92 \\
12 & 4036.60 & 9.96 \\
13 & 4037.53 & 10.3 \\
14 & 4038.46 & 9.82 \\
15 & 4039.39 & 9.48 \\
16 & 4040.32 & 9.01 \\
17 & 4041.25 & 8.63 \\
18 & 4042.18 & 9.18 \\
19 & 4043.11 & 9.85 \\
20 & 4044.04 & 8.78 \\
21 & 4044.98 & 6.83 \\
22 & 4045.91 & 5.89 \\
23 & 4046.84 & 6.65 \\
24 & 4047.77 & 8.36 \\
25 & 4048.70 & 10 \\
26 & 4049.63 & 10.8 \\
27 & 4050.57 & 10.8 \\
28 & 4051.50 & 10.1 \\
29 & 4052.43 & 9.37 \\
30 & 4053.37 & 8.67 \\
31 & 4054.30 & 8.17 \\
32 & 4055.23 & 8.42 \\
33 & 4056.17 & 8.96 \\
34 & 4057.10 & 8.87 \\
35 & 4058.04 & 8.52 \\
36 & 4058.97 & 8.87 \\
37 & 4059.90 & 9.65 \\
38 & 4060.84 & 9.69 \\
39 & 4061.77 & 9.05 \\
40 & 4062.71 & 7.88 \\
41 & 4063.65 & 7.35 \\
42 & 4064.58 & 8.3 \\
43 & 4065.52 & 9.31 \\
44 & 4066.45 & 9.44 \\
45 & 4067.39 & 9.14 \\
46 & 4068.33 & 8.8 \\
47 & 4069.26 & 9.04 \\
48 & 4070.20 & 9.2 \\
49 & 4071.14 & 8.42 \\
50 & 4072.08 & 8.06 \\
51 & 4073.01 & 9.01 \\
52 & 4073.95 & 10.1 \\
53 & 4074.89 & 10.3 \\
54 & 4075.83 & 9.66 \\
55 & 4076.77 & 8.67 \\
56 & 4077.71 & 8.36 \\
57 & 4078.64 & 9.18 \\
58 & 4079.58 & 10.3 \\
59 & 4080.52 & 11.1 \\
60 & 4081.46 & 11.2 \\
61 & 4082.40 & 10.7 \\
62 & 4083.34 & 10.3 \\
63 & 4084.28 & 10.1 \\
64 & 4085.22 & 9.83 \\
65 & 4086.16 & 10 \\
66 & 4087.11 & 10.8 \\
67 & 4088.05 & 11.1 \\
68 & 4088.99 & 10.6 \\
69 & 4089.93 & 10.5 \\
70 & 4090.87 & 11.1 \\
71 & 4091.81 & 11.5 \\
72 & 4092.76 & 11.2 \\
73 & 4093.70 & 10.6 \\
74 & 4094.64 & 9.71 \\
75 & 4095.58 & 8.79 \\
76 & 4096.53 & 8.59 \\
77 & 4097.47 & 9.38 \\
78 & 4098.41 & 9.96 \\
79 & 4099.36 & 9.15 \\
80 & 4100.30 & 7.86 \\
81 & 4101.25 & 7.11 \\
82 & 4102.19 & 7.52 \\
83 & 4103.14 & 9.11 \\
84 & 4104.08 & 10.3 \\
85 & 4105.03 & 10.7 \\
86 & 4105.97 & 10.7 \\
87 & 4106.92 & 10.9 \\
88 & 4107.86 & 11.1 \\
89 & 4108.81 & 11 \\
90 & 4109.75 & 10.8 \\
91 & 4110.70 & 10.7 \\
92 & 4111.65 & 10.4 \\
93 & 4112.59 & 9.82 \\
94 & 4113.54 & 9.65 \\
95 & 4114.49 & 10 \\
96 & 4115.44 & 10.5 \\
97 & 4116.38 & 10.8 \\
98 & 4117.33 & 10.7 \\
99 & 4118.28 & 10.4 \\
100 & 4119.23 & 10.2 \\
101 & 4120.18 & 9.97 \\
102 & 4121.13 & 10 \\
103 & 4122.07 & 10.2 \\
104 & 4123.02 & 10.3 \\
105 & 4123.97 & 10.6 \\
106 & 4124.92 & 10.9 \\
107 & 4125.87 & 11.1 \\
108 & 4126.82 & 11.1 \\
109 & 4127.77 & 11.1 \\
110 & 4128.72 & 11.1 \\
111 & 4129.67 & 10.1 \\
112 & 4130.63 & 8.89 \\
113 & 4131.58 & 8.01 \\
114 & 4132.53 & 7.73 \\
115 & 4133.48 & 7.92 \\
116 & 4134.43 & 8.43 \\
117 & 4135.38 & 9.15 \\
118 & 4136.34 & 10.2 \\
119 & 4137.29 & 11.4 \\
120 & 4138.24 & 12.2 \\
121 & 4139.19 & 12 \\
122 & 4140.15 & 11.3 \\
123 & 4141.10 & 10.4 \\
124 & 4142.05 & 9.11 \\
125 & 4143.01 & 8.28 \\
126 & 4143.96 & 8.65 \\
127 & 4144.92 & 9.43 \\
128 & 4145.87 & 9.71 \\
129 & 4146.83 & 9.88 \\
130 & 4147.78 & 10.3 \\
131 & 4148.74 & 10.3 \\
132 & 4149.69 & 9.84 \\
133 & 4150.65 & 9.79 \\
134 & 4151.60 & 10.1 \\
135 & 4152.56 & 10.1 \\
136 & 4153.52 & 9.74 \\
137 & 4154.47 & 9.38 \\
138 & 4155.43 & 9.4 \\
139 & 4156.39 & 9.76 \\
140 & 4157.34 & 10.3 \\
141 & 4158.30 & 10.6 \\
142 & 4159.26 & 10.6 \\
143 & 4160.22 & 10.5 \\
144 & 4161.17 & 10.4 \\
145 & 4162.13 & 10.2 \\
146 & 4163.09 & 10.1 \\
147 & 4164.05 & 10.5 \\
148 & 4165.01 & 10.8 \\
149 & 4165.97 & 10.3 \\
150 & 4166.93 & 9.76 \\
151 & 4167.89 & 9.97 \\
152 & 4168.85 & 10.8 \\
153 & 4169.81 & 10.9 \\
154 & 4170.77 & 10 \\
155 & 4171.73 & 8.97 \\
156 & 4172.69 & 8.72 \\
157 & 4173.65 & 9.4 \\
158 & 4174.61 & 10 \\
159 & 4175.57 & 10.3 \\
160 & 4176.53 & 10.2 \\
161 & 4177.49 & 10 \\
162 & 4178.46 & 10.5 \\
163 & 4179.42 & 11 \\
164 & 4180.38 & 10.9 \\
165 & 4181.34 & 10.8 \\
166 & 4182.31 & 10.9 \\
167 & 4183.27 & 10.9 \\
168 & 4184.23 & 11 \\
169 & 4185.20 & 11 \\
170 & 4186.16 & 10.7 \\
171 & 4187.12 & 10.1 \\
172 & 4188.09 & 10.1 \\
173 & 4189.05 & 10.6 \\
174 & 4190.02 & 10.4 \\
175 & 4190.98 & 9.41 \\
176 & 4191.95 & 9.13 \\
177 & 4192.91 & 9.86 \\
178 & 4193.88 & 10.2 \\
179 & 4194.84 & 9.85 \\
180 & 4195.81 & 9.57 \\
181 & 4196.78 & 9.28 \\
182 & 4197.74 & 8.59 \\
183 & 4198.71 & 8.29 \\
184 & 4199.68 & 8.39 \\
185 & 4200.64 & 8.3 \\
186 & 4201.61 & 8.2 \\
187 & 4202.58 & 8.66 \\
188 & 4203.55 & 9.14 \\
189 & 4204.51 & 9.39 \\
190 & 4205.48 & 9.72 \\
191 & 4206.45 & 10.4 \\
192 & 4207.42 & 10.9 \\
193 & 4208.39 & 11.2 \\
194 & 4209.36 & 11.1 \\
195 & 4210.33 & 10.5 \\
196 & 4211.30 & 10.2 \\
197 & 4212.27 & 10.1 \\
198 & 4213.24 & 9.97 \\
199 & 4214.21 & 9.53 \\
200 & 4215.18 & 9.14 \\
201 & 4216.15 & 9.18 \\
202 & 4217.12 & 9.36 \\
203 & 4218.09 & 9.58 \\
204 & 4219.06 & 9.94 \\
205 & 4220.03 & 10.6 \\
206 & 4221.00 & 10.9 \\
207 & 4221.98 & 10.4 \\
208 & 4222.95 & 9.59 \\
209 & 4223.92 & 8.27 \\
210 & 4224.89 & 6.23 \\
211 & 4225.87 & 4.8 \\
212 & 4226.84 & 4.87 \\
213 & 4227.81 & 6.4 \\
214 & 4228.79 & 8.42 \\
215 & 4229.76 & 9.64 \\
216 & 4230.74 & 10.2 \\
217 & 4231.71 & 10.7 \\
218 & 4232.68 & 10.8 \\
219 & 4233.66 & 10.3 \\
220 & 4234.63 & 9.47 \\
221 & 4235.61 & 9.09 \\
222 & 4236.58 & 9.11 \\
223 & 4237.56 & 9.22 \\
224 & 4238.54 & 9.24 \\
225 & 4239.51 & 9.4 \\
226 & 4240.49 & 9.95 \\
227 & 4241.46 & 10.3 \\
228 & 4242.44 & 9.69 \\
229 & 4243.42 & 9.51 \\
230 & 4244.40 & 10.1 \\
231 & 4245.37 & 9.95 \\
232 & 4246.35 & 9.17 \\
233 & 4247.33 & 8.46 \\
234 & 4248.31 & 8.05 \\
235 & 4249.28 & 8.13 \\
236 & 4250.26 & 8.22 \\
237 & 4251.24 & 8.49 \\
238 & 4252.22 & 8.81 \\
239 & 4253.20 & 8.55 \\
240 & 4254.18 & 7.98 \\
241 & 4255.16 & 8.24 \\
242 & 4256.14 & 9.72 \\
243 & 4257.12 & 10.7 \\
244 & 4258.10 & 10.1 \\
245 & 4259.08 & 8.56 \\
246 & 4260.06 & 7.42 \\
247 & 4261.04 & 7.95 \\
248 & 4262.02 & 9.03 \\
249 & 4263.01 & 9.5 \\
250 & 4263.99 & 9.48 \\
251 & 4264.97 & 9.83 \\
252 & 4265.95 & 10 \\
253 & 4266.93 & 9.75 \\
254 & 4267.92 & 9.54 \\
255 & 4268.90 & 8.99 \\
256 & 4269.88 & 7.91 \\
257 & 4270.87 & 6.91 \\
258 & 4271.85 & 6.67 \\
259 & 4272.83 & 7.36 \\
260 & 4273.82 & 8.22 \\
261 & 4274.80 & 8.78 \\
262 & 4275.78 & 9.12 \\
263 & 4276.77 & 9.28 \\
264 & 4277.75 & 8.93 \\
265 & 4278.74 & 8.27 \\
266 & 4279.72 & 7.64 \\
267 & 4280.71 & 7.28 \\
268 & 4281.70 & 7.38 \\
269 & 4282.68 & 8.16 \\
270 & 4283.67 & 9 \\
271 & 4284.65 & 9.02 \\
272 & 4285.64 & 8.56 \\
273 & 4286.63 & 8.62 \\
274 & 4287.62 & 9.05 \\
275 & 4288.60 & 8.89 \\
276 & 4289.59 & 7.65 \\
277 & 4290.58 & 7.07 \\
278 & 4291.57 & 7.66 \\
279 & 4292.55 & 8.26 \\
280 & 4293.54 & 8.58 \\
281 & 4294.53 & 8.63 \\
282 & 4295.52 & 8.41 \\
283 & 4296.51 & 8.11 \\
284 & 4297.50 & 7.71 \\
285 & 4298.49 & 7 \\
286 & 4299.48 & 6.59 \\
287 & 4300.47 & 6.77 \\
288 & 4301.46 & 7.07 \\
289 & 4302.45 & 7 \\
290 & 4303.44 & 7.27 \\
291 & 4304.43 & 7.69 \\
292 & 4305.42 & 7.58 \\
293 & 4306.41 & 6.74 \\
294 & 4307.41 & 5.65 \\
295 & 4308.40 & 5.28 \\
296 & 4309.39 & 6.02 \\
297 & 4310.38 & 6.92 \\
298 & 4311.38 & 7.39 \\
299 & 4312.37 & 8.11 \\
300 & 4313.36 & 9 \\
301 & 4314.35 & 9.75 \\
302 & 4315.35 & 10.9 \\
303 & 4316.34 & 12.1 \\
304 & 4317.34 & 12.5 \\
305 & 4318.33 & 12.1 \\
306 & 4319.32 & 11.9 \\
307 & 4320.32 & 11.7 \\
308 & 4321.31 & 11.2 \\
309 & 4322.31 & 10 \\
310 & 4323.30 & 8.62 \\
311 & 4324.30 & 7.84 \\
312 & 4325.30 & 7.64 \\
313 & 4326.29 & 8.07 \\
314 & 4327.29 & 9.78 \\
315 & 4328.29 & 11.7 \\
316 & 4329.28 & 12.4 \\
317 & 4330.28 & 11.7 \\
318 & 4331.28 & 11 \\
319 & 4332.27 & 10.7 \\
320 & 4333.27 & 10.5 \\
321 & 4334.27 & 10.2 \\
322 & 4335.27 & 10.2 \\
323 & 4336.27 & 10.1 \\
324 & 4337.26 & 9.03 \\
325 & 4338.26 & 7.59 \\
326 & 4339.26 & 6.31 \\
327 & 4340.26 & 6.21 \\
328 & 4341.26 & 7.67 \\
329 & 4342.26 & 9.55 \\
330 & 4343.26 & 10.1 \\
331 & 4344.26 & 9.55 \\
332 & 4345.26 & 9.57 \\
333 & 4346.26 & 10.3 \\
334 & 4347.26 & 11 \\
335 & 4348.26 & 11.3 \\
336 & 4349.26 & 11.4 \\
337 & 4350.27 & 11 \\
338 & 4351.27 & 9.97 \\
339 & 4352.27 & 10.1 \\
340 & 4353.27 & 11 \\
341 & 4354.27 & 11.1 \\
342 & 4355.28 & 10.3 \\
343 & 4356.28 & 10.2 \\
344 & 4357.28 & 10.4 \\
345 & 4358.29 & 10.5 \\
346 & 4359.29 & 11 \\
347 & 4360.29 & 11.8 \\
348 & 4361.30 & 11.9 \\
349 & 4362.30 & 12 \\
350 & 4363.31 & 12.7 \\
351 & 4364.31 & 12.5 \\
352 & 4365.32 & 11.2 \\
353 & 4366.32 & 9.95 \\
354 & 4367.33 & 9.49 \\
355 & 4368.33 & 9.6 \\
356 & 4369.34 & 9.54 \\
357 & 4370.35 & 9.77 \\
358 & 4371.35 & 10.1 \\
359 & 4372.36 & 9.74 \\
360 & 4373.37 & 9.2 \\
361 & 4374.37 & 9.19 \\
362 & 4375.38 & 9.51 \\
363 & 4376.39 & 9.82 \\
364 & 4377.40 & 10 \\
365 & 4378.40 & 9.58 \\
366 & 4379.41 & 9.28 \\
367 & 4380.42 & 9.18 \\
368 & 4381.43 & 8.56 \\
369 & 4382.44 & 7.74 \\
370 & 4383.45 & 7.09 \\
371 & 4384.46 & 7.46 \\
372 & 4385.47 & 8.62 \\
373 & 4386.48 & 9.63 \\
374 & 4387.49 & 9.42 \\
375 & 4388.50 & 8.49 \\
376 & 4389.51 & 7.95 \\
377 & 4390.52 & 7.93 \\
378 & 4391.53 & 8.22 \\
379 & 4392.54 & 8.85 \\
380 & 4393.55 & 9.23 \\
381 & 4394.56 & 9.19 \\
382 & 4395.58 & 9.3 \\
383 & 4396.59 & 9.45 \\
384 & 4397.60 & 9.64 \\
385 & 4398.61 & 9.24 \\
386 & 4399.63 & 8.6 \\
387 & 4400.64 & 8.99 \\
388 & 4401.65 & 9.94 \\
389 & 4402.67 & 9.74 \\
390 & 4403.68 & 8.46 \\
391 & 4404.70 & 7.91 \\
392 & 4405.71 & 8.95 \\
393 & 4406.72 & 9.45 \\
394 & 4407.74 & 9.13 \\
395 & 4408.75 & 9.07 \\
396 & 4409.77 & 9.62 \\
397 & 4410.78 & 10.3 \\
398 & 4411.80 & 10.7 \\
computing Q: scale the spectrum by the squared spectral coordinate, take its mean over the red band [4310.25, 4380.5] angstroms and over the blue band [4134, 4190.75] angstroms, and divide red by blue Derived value 1.08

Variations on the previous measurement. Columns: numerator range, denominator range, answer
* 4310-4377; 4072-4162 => 1.12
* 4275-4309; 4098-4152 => 0.85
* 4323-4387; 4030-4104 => 1.22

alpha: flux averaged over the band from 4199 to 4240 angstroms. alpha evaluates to 9.29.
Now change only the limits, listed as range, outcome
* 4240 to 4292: 8.71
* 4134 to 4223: 10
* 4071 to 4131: 10.1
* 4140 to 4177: 9.96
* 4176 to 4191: 10.6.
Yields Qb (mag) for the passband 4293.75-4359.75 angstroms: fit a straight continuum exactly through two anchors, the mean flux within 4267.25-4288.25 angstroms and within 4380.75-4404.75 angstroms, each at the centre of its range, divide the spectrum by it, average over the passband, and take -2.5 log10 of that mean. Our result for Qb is -0.09 mag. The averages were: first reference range 8.33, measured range 9.28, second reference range 8.75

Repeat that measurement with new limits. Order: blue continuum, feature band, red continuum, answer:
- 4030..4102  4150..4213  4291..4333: -0.11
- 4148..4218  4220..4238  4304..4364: 0.12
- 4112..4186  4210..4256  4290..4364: 0.08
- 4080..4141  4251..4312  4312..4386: 0.23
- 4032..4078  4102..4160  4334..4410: -0.12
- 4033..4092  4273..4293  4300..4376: 0.15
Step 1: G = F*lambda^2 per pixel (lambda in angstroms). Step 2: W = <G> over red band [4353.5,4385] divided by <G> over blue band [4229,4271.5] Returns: 1.15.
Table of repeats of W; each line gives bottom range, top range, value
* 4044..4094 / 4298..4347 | 1.08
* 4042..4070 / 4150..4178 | 1.20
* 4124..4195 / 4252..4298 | 0.89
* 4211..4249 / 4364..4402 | 1.07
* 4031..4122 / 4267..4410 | 1.09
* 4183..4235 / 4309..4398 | 1.10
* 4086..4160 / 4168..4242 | 1.00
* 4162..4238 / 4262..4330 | 0.93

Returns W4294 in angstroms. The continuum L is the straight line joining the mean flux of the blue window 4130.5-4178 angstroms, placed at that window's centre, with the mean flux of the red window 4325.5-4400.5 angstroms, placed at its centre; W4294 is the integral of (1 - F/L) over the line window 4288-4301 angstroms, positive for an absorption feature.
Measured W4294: 2.6 angstroms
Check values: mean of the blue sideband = 9.9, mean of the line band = 7.81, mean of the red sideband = 9.75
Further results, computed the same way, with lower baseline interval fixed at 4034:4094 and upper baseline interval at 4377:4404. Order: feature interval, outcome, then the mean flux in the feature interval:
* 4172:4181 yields -0.9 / 10.1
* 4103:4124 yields -2.5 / 10.4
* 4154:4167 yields -1.4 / 10.2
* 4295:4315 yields 3.7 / 7.33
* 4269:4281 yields 1.3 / 8.08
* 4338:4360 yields -2.3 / 9.87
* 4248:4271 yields 0.5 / 8.86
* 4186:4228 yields -0.9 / 9.35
